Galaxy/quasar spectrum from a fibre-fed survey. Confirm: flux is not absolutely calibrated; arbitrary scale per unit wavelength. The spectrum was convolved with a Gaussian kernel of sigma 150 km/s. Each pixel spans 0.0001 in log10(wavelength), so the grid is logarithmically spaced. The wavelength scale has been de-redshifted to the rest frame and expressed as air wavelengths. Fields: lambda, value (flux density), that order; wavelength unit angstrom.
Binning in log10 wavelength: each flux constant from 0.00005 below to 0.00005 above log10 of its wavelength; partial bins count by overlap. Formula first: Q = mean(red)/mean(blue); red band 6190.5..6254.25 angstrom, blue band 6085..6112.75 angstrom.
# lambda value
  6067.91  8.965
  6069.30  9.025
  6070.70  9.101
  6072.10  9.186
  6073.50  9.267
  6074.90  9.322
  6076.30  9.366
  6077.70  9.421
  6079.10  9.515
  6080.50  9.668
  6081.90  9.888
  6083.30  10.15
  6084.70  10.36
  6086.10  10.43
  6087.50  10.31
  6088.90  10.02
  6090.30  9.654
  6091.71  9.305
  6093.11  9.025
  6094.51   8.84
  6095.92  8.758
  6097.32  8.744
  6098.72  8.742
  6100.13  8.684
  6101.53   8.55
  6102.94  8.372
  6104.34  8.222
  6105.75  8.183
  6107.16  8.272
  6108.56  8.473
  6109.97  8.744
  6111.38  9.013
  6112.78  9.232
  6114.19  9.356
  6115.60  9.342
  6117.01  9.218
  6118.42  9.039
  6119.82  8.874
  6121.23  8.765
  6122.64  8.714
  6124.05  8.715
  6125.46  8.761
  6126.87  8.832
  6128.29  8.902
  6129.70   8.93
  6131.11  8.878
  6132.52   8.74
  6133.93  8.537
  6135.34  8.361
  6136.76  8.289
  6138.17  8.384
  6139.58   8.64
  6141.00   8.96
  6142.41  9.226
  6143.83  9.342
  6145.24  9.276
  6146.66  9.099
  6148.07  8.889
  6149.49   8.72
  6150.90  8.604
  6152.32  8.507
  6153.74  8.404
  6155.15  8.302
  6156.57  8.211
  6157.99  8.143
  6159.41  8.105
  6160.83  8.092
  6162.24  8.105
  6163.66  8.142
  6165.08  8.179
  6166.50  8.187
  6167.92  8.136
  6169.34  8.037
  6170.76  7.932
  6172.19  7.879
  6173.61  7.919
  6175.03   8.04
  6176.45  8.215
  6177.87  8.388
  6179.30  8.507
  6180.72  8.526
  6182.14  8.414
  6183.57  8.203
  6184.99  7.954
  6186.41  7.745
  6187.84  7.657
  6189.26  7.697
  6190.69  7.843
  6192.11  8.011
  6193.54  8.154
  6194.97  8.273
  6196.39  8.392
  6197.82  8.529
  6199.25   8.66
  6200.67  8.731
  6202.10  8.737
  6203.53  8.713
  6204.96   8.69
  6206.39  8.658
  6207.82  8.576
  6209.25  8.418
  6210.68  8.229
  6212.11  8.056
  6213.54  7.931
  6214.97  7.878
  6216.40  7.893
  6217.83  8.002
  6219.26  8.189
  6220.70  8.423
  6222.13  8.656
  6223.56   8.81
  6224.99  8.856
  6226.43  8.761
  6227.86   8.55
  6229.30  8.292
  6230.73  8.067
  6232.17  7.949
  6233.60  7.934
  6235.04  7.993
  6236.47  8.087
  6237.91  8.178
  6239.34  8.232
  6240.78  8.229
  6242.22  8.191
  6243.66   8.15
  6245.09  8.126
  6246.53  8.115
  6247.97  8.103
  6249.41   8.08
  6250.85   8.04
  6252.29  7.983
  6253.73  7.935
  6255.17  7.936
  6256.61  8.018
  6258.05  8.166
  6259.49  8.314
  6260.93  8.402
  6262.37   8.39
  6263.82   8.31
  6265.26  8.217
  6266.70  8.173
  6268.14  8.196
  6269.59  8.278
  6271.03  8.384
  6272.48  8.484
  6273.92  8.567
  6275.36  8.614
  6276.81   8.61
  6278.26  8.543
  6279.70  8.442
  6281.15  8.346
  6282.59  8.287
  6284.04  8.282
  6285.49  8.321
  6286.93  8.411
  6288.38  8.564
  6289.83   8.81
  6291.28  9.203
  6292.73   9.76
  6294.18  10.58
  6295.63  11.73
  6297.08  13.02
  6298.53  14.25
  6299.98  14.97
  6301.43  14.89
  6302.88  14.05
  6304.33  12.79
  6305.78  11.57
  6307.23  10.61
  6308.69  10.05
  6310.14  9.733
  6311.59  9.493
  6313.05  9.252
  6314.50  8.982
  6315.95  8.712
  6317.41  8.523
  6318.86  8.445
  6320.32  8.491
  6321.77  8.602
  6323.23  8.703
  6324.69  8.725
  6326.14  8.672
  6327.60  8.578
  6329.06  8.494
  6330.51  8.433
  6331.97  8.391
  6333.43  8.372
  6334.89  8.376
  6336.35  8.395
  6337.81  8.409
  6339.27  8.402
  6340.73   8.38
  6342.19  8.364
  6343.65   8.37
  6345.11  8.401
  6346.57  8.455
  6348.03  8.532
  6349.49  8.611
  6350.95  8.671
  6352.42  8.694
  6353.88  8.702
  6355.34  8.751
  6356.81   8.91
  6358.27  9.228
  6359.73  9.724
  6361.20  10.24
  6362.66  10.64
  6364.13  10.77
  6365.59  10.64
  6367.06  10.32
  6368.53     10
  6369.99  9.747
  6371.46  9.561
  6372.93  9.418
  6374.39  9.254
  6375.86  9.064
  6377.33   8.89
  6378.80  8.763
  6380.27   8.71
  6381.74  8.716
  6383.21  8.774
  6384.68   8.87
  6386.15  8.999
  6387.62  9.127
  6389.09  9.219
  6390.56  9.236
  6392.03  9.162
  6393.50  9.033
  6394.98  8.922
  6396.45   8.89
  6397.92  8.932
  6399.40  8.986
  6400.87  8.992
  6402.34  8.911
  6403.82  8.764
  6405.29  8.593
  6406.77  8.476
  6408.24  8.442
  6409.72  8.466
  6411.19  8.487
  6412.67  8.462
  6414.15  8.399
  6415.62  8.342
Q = 0.92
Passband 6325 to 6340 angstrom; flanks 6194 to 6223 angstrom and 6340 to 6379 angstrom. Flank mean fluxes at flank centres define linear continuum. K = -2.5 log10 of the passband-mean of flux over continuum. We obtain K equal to 0.077 mag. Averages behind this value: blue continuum 8.38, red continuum 9.23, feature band 8.46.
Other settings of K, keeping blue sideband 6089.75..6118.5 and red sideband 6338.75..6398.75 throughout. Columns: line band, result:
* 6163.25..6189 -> 0.10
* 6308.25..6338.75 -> 0.04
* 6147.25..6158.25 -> 0.05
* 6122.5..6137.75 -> 0.02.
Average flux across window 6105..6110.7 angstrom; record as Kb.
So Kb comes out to 8.41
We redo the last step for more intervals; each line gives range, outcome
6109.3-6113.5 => 9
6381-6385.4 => 8.78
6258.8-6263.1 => 8.36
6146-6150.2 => 8.92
